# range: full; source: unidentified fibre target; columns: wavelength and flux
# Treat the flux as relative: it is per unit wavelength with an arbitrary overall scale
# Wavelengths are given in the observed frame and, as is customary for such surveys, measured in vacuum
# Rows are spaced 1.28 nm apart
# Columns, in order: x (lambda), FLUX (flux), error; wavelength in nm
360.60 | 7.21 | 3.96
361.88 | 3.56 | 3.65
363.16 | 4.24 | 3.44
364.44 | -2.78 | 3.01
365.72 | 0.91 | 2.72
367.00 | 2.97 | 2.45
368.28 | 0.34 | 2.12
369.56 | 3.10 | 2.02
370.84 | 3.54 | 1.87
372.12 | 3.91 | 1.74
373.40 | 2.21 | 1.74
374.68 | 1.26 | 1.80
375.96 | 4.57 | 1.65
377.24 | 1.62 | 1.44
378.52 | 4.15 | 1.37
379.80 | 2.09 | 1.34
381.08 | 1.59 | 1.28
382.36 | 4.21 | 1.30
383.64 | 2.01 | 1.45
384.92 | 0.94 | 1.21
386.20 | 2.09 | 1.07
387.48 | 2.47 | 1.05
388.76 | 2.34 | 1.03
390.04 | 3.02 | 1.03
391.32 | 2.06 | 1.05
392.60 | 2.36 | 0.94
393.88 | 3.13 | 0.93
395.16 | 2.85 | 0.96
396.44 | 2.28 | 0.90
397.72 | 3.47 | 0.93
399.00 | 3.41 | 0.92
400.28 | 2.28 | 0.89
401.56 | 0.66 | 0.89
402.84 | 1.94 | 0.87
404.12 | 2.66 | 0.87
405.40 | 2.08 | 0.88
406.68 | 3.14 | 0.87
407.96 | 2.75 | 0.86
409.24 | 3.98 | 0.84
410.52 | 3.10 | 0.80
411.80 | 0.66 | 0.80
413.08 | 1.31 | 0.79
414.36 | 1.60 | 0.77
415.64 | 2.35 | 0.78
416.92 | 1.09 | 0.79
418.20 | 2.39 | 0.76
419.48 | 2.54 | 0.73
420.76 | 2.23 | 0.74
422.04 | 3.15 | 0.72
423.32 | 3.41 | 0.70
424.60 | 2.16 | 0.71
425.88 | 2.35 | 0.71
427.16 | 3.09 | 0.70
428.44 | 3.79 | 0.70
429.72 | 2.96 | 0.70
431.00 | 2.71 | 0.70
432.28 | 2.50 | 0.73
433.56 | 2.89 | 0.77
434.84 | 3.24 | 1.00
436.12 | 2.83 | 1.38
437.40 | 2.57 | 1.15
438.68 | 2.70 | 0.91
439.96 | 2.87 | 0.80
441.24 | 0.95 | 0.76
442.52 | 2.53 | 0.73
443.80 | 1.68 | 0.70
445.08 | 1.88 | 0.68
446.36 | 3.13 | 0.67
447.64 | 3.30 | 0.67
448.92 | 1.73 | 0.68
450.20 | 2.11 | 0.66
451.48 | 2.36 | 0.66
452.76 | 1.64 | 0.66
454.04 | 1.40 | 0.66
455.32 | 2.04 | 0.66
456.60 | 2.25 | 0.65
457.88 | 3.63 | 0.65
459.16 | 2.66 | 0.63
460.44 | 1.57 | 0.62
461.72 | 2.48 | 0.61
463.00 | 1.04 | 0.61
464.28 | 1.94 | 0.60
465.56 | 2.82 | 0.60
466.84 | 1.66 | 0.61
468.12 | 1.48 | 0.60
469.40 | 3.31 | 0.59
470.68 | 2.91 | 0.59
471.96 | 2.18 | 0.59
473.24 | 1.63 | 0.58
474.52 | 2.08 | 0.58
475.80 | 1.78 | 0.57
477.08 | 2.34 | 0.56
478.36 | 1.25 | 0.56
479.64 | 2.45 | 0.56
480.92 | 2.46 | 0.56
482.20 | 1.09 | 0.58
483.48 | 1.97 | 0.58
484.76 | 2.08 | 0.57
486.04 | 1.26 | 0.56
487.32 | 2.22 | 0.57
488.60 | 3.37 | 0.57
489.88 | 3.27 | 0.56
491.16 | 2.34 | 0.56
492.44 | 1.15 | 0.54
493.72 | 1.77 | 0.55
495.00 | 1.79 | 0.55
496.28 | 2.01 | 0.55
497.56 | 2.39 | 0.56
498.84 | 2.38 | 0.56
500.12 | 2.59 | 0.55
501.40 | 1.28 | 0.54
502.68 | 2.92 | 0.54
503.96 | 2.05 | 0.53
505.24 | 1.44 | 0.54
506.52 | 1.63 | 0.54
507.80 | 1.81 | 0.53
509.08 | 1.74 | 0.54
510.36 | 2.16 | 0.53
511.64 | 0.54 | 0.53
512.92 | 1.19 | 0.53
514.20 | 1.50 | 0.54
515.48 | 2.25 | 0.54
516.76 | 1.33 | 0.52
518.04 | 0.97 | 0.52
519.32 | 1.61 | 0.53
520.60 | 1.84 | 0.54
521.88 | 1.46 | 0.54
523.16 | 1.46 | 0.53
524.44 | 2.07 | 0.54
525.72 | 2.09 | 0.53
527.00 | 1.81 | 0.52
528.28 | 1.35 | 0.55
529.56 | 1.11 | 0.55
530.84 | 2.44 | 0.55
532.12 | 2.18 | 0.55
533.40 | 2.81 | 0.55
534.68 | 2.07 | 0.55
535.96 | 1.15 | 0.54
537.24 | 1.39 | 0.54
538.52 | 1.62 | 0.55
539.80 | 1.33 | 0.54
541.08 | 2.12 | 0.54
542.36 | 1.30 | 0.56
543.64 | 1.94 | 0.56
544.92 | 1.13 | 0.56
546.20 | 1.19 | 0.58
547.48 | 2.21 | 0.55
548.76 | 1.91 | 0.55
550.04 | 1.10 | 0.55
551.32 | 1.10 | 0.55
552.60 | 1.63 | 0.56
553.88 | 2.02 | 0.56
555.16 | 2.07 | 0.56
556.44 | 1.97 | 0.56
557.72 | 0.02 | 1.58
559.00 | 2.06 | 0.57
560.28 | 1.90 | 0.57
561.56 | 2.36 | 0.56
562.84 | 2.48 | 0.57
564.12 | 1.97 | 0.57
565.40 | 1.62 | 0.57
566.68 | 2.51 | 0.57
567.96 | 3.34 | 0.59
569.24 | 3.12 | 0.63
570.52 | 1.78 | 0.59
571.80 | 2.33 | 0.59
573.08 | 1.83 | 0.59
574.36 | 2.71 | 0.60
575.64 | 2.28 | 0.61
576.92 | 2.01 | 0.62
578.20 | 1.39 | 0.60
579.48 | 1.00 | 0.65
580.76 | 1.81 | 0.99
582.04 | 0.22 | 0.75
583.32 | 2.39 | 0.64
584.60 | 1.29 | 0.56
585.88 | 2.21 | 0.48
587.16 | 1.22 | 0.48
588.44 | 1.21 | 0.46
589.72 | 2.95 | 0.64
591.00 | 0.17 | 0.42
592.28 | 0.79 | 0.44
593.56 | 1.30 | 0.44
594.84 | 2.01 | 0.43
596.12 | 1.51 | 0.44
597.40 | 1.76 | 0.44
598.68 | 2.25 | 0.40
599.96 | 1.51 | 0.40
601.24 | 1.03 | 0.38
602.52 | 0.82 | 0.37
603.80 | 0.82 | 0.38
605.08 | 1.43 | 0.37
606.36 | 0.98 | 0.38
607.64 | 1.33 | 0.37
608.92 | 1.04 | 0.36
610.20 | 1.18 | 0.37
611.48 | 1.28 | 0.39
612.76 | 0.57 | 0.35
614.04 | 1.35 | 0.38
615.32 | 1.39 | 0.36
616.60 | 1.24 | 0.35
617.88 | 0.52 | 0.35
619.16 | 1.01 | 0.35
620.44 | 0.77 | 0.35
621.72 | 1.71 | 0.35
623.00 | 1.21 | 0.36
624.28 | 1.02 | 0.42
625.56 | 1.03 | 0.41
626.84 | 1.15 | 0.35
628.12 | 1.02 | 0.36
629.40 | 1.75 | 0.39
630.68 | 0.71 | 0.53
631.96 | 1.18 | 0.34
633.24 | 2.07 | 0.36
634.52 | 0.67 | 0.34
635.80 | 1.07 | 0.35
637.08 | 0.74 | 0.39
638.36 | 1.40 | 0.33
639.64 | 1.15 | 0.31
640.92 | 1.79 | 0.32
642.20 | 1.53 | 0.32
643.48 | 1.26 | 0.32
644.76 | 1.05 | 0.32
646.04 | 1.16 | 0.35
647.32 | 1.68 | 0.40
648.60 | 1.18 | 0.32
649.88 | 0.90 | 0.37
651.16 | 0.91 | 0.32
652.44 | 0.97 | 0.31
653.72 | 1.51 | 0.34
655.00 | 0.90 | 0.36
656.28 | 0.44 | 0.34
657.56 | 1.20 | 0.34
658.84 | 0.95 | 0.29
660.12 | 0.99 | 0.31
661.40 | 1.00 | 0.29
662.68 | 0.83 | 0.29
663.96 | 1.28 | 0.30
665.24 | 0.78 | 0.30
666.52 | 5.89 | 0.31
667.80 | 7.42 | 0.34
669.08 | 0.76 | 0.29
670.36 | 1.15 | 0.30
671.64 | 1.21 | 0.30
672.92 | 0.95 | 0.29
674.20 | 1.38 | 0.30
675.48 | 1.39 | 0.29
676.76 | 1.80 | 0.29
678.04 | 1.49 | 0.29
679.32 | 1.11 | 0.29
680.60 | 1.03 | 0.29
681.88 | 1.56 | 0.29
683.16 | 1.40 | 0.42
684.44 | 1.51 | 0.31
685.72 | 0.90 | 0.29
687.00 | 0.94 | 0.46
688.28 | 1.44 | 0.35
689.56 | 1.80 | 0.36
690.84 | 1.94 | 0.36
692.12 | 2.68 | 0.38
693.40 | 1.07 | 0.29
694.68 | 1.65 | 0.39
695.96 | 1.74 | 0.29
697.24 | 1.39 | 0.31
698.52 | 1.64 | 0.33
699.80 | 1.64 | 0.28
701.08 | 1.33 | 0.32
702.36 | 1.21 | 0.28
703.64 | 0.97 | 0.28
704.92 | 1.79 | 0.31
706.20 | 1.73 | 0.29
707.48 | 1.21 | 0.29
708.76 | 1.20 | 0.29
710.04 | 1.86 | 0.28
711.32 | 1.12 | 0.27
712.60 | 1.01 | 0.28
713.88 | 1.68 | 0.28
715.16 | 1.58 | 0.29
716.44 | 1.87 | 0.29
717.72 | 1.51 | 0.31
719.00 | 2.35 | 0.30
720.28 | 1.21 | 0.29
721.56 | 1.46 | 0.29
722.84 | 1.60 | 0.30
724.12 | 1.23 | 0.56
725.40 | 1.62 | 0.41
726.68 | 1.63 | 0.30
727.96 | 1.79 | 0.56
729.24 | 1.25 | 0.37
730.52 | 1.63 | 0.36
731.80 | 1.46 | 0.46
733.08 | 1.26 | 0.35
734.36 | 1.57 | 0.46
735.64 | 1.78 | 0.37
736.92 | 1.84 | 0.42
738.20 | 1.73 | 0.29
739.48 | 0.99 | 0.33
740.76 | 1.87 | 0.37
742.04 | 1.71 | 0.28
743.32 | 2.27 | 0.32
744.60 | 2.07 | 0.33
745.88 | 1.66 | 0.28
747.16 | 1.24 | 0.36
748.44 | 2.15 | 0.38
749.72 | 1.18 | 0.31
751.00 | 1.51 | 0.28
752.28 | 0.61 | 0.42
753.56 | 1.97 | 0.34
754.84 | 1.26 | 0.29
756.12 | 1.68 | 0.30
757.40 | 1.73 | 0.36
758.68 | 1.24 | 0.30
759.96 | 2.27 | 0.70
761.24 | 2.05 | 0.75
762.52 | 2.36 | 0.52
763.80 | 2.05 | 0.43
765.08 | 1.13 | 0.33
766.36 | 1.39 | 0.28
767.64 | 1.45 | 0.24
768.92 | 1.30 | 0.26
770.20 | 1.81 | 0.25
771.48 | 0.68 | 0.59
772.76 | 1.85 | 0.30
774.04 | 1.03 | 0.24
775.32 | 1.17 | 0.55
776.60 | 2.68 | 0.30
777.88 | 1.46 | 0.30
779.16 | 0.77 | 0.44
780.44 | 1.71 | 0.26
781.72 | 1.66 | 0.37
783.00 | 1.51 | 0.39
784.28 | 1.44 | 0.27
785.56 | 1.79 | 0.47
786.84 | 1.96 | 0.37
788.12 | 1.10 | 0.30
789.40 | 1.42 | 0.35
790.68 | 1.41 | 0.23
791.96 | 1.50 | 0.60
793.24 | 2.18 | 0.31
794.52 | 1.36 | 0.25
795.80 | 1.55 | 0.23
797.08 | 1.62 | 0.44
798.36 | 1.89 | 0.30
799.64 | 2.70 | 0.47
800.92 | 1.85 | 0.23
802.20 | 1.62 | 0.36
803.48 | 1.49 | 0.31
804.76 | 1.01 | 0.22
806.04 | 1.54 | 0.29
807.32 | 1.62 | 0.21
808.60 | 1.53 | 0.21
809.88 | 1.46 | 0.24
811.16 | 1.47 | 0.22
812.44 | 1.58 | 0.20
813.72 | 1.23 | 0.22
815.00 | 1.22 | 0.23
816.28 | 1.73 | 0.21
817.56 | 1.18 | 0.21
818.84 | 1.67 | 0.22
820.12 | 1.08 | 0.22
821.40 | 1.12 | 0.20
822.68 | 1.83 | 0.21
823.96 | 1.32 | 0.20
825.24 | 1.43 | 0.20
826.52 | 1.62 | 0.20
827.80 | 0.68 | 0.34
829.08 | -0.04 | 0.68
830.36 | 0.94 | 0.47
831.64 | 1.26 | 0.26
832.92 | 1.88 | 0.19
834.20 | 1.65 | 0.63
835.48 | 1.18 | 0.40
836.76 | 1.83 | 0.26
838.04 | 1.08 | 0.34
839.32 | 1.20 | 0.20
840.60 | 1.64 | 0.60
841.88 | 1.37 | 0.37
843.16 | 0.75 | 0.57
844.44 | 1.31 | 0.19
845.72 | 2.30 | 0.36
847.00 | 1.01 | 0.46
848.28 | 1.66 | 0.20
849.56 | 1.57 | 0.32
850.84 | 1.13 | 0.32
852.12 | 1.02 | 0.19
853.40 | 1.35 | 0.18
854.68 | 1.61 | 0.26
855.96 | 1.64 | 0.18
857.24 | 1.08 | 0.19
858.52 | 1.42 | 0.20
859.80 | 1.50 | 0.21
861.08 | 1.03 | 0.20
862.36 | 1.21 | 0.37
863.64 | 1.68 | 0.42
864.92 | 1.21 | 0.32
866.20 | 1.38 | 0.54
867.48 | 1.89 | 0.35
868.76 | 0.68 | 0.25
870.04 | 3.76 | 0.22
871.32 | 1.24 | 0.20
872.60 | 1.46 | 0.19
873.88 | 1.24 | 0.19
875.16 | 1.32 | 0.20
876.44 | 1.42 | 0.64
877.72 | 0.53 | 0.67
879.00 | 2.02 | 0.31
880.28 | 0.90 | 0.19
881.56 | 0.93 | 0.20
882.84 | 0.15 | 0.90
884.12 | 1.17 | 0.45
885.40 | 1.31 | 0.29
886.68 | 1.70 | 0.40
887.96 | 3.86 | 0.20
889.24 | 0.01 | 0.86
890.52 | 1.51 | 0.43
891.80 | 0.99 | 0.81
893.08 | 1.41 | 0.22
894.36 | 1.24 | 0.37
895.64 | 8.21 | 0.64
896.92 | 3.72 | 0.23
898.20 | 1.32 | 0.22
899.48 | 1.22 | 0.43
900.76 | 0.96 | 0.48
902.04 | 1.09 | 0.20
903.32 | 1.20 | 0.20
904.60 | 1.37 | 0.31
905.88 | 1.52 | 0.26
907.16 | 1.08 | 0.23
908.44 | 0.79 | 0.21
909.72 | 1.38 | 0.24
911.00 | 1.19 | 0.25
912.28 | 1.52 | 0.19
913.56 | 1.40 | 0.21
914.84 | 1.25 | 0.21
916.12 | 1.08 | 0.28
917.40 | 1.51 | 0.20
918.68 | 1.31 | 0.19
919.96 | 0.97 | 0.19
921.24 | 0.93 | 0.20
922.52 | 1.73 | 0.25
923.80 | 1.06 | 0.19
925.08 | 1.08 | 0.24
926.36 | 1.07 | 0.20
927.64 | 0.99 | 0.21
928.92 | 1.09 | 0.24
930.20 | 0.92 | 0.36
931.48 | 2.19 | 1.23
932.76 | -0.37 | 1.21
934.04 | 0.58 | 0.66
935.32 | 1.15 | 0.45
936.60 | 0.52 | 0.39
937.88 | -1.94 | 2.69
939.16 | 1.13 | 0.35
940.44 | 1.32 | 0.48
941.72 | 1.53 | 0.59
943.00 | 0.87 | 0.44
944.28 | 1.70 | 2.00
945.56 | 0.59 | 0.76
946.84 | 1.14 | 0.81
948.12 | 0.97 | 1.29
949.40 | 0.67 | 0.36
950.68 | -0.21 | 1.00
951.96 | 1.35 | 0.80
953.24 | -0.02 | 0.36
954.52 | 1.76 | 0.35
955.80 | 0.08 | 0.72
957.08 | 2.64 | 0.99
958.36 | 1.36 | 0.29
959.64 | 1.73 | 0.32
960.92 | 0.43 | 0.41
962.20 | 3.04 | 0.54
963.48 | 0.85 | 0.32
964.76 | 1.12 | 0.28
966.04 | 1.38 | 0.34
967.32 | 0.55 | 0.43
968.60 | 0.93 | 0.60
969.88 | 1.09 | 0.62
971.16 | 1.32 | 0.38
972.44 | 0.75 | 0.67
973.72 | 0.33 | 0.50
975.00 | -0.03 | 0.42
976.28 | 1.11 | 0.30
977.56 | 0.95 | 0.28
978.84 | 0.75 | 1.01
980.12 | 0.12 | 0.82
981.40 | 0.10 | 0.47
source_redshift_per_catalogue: 0.79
